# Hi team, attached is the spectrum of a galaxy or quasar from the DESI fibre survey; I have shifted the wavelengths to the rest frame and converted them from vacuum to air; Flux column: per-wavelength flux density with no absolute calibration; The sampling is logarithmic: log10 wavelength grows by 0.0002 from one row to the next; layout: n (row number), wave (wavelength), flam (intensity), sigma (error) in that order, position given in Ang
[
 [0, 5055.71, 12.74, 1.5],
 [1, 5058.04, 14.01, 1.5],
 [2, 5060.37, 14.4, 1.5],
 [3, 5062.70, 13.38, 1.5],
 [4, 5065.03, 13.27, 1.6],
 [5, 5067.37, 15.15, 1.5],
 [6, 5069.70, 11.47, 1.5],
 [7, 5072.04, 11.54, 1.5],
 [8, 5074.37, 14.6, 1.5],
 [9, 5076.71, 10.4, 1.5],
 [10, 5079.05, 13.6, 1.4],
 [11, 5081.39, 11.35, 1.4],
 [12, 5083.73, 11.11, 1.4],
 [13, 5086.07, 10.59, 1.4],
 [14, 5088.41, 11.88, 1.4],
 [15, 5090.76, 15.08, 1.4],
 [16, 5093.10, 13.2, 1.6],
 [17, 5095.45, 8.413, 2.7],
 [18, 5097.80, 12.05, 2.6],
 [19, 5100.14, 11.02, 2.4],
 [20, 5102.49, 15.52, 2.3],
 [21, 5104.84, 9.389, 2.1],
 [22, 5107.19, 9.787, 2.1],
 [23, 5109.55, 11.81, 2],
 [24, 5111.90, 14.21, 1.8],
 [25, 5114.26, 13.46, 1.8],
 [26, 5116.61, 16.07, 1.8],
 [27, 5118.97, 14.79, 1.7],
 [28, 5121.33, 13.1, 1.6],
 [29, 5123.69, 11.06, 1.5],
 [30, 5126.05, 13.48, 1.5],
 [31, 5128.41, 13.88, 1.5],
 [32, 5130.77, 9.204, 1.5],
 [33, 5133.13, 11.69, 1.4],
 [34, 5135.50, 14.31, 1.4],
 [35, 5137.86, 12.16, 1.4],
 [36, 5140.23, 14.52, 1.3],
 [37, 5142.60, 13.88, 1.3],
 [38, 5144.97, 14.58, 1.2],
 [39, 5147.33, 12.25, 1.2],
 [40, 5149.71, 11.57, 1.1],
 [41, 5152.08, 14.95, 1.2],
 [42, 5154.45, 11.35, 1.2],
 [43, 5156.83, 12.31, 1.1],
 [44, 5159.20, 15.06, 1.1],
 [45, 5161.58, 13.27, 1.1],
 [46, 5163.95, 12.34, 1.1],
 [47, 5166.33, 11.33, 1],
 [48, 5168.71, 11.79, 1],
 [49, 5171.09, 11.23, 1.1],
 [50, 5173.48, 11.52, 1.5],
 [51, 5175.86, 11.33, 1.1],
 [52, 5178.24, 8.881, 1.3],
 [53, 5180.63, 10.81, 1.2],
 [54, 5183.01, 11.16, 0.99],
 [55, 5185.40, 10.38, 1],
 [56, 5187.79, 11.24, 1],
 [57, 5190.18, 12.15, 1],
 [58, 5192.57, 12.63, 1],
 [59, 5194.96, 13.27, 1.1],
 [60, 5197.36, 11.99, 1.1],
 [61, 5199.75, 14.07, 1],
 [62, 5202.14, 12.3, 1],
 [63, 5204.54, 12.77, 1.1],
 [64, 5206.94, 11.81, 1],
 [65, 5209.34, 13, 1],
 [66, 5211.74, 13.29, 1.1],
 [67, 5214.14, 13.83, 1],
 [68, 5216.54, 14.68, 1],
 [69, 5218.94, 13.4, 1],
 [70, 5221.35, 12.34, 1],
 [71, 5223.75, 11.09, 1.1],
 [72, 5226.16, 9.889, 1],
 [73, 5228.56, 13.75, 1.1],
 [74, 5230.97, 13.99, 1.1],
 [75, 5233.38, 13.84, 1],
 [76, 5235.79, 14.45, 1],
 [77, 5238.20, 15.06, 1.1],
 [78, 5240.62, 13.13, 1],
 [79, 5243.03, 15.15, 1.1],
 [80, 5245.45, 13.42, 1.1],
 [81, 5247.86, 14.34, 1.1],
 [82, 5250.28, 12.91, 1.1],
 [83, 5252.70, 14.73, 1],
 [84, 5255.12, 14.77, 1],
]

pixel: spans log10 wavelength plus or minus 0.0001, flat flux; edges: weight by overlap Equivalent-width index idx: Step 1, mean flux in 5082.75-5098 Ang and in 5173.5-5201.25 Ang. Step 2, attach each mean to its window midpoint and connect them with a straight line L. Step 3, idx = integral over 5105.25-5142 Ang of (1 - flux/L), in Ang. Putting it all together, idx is -3.6 Ang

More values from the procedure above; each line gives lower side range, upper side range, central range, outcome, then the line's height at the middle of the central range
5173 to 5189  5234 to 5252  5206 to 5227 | 0.0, 12.6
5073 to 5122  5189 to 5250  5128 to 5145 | -0.3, 12.7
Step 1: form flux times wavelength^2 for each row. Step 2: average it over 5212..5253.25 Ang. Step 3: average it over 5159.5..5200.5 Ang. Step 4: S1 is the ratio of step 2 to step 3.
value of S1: 1.2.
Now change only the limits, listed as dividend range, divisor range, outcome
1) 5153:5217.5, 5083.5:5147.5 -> 0.99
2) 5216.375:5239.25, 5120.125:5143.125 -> 1.08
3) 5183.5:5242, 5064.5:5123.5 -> 1.08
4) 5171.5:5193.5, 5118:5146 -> 0.87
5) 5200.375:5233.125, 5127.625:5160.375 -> 1.02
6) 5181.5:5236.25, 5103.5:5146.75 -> 1.01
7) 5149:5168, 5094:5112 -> 1.15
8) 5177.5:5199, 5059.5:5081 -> 0.93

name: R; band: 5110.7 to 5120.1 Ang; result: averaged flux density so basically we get 14.6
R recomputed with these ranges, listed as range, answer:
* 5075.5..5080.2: 12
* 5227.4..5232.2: 13.9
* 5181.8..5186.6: 10.8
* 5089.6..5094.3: 14.1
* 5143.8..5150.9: 12.8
